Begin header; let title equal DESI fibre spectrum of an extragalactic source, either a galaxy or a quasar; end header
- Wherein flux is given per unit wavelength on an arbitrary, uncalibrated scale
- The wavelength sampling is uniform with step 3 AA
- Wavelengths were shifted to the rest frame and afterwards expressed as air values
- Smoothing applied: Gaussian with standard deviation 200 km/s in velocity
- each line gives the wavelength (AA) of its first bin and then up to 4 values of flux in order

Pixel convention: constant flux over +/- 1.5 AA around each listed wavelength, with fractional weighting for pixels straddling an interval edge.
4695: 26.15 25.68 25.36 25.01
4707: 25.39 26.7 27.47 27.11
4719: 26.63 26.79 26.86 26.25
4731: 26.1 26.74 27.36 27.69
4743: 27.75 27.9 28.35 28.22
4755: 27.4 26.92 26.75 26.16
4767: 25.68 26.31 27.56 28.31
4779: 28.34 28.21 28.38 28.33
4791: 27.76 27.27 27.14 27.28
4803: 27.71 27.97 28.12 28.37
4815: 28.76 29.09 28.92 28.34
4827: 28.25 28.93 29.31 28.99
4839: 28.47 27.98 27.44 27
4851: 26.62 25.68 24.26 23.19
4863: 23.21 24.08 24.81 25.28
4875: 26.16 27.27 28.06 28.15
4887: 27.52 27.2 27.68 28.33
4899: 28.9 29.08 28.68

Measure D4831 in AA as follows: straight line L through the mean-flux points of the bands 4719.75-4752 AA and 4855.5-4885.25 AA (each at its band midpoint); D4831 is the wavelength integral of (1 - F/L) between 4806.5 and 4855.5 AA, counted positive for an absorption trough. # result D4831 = -4.13 AA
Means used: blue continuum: 27.2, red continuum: 25.4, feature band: 28.1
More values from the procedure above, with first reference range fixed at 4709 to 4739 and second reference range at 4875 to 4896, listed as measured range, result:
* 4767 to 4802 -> -0.7 AA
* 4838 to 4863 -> 1.2 AA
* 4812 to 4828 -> -0.8 AA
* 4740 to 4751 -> -0.4 AA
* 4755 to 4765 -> 0.1 AA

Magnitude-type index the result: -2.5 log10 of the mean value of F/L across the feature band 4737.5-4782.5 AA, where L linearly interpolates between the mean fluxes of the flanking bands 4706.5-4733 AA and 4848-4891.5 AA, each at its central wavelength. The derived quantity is -0.04 mag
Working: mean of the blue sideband 26.6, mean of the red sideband 25.9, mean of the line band 27.4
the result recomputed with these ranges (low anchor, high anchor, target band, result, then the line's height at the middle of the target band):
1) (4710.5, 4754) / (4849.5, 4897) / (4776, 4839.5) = -0.07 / 26.6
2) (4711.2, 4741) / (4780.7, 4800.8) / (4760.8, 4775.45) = 0.04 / 27.5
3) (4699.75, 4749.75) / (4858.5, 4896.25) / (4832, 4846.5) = -0.08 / 26.3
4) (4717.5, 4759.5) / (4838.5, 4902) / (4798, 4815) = -0.04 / 26.9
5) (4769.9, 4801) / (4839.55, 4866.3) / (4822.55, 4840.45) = -0.09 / 26.3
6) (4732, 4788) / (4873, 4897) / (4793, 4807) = 0.00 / 27.5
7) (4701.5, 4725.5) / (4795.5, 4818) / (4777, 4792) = -0.02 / 27.6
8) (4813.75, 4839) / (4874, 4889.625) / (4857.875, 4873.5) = 0.16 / 27.8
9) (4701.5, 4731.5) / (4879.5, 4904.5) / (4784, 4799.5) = -0.02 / 27.1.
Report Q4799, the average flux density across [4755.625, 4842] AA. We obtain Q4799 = 27.9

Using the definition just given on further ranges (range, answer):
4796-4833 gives 28.3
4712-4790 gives 27.3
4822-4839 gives 28.7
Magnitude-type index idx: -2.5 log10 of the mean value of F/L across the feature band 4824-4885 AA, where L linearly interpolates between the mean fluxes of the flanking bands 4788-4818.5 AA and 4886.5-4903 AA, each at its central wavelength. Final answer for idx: 0.05 mag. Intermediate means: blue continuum 27.9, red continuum 28.1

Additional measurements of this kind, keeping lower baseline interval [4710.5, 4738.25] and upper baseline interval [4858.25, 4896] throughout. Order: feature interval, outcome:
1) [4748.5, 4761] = -0.04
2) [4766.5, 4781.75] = -0.03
